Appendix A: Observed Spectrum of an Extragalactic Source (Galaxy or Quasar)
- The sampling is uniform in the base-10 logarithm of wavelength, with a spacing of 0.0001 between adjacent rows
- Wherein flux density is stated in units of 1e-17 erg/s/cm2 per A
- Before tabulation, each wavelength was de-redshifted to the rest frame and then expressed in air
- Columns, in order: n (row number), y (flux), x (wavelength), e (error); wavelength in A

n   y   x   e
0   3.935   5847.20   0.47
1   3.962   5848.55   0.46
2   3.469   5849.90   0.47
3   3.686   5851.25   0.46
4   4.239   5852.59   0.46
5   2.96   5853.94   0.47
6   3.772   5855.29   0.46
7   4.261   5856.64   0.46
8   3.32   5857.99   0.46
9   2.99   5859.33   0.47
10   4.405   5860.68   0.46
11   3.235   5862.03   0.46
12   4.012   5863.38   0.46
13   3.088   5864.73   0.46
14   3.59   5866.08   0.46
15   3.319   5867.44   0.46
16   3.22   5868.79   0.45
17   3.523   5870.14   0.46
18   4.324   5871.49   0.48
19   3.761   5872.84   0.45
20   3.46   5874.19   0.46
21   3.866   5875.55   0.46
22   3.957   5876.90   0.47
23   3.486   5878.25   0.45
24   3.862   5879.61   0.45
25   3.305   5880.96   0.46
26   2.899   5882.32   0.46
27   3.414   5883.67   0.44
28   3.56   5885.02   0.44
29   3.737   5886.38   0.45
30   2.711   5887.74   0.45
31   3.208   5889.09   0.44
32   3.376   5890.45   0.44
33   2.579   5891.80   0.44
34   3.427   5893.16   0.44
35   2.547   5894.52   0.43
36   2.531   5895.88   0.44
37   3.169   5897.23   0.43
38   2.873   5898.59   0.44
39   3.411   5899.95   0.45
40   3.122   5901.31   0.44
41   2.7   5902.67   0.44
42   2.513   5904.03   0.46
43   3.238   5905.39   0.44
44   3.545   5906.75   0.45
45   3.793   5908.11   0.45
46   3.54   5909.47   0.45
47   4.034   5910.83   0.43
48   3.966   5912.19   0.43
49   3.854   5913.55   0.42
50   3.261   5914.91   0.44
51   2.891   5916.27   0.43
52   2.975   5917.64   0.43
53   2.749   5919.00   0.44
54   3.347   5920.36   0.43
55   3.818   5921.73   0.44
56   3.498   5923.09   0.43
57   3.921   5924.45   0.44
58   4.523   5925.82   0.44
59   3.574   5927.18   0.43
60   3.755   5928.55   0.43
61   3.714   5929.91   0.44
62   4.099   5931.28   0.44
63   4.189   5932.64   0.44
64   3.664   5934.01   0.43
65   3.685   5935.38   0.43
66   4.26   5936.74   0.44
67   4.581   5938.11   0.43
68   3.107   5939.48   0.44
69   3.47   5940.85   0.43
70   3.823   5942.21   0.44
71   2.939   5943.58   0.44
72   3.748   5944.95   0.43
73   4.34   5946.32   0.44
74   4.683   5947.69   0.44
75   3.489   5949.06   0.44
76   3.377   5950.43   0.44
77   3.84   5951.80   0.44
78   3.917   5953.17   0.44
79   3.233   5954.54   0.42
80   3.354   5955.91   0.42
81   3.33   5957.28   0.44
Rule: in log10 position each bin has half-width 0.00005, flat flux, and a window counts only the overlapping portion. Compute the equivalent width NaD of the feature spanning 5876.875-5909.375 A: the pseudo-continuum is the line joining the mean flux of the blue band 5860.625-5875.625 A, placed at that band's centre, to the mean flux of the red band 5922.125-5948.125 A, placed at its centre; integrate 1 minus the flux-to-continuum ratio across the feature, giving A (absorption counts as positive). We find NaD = 4.4 A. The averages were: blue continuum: 3.61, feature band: 3.2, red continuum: 3.86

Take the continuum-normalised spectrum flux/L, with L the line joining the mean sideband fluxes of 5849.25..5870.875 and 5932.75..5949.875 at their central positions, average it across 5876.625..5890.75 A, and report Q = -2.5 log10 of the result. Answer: 0.077 mag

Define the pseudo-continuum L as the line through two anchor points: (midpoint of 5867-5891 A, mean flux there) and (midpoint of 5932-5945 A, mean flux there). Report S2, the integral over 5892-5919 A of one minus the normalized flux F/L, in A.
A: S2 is 3.0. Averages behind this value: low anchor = 3.5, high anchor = 3.74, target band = 3.21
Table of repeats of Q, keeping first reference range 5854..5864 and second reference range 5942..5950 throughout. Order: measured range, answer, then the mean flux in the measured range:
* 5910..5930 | 0.05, 3.59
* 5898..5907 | 0.23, 3.03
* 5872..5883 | 0.03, 3.59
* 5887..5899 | 0.26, 2.94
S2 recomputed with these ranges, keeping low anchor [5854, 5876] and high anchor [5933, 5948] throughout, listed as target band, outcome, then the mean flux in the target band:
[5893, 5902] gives 1.7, 2.99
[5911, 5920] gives 1.0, 3.33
